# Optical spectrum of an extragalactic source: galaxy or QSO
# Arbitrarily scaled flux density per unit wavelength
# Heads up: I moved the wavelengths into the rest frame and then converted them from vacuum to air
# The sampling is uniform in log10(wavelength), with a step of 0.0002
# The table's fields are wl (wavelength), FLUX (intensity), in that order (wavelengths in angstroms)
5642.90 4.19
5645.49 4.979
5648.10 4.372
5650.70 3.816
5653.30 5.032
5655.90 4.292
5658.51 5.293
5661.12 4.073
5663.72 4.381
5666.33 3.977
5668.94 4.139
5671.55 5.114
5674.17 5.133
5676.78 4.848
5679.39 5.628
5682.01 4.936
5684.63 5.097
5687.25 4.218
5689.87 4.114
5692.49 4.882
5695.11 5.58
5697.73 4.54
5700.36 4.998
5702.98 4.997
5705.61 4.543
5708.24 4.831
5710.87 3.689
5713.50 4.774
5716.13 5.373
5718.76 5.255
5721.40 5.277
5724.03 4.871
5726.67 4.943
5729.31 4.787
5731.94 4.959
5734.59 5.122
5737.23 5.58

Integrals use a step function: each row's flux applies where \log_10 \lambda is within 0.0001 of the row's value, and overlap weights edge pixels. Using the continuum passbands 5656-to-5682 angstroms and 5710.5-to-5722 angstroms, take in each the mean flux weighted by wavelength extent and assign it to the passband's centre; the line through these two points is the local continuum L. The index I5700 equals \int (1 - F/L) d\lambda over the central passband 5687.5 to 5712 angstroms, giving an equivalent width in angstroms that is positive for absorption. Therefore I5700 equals 0.97 angstroms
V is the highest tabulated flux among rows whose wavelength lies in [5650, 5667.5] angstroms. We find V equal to 5.293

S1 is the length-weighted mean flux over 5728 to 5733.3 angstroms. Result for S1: 4.87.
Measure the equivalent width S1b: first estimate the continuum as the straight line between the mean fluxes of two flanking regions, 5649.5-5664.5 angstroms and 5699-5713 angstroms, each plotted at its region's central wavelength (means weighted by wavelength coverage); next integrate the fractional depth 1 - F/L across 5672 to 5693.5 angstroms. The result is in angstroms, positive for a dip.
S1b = -1.5 angstroms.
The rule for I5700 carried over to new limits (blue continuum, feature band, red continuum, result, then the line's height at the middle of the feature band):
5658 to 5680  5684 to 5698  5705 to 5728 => 0.1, 4.76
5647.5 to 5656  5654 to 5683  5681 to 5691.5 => -1.4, 4.49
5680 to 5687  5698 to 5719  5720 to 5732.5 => 0.8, 4.96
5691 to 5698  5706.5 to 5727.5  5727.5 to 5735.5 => 0.5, 4.99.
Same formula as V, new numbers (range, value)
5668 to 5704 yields 5.628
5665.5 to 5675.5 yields 5.133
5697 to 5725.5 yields 5.373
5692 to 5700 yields 5.58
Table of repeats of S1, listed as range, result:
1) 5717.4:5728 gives 5.09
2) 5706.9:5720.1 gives 4.78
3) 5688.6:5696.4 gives 4.86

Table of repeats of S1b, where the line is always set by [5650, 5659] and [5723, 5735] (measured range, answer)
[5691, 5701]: -0.4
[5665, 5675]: 0.2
